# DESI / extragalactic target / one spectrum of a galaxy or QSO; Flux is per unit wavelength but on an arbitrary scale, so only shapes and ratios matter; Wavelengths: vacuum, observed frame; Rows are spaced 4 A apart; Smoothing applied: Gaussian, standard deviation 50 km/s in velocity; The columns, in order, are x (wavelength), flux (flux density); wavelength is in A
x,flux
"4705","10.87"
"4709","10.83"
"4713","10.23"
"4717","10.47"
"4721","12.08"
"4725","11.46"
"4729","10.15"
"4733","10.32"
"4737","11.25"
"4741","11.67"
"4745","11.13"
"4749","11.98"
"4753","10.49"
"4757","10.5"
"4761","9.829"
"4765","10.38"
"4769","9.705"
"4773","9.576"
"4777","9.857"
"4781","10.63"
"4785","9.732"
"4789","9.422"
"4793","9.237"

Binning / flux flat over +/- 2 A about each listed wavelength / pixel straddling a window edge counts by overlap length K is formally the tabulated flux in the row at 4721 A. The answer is 12.08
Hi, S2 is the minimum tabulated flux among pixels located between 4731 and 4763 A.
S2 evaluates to 9.829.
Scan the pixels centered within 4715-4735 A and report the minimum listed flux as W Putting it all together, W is 10.15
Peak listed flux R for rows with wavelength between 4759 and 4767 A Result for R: 10.38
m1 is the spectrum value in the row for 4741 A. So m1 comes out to 11.67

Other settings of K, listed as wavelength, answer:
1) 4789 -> 9.422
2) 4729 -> 10.15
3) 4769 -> 9.705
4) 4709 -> 10.83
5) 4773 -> 9.576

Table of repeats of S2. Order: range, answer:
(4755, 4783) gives 9.576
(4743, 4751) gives 11.13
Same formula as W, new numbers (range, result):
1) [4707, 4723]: 10.23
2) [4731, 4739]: 10.32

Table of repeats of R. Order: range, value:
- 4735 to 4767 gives 11.98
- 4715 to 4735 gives 12.08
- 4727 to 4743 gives 11.67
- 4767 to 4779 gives 9.857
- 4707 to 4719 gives 10.83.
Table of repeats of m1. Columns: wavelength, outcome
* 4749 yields 11.98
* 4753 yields 10.49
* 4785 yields 9.732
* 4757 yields 10.5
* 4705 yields 10.87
